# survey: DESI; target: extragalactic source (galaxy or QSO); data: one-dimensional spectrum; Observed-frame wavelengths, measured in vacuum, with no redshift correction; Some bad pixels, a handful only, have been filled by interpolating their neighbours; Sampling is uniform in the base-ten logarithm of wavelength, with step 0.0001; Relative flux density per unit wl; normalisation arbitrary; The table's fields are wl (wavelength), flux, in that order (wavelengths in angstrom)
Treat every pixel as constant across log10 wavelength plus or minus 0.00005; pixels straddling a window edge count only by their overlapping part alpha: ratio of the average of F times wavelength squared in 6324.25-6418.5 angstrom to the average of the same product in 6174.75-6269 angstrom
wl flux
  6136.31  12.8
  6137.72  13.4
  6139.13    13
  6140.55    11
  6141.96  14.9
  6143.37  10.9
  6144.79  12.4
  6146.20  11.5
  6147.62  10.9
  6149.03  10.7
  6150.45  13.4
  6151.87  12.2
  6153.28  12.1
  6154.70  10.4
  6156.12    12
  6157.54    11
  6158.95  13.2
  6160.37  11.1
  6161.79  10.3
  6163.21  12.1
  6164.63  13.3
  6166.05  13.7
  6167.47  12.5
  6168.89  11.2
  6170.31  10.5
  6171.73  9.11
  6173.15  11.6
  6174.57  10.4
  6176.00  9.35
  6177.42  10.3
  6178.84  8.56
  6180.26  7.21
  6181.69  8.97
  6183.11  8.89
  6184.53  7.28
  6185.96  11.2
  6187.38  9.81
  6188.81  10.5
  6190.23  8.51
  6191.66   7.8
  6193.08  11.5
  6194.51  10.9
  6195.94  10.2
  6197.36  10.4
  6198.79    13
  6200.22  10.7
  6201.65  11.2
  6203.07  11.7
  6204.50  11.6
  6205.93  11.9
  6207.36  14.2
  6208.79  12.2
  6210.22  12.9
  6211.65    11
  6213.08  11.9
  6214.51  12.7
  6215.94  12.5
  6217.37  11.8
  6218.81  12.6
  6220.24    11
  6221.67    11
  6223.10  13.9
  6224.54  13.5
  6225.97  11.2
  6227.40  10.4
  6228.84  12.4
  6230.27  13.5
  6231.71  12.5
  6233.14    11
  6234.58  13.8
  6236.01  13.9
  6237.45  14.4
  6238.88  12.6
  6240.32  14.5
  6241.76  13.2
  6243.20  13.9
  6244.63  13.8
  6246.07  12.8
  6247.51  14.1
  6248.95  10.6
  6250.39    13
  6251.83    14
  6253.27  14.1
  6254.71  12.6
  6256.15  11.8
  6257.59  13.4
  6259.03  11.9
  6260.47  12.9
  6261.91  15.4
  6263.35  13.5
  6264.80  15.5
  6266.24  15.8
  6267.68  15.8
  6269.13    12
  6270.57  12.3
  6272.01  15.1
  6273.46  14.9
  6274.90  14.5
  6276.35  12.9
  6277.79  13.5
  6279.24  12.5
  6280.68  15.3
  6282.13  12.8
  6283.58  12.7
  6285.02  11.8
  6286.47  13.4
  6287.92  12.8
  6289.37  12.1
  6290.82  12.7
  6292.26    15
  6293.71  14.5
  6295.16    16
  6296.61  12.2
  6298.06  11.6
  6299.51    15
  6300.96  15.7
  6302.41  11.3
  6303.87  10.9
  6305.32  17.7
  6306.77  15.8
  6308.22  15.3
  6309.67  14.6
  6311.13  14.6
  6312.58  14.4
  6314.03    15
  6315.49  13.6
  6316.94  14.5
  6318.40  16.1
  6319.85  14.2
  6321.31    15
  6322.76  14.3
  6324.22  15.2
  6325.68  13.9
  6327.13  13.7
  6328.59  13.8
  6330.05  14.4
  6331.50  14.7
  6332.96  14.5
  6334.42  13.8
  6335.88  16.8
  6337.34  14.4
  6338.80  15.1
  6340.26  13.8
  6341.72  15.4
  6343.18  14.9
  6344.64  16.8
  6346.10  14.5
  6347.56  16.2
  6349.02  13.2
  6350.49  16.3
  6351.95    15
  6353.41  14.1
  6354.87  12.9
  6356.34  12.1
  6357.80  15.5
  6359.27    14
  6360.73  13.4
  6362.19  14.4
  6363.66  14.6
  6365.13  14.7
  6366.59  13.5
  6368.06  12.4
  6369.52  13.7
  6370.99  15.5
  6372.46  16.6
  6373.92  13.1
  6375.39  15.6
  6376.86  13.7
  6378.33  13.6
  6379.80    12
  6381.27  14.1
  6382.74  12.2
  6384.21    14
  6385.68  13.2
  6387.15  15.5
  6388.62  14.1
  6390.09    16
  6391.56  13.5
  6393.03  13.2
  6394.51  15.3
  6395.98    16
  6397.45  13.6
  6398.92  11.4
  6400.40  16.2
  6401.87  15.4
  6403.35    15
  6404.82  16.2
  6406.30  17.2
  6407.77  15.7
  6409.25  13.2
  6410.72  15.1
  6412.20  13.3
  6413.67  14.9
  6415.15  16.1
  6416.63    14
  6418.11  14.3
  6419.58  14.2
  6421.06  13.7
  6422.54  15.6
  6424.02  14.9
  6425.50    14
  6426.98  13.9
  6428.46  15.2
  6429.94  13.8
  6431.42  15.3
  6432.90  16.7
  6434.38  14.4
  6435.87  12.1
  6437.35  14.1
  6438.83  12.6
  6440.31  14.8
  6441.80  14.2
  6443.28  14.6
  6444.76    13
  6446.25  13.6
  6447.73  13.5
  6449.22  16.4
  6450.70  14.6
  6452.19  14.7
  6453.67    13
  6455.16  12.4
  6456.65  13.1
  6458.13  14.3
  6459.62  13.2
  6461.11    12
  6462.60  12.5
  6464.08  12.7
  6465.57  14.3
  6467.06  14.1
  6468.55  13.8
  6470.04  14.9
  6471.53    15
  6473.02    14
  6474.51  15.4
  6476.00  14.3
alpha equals 1.26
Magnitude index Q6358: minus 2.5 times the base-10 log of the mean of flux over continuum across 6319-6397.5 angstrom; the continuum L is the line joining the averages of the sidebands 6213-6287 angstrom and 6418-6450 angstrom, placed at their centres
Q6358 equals -0.04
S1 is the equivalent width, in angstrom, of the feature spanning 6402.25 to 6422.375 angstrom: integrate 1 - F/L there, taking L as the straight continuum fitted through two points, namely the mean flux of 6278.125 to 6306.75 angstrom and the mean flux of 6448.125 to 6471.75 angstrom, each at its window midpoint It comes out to -1.70 angstrom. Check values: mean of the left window 13.5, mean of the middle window 14.9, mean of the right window 13.8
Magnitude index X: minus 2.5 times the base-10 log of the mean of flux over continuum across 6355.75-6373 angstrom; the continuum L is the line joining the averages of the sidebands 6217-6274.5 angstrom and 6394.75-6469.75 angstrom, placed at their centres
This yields -0.02 mag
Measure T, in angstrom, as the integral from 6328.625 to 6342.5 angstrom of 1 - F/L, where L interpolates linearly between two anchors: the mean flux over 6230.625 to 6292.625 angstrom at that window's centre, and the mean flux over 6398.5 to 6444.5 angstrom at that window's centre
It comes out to -0.8 angstrom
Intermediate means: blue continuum 13.4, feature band 14.7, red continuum 14.6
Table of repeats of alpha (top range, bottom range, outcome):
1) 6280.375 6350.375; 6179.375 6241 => 1.29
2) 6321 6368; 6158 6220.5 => 1.39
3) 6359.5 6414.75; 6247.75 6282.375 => 1.10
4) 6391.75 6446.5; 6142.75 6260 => 1.33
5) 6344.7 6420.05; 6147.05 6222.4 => 1.38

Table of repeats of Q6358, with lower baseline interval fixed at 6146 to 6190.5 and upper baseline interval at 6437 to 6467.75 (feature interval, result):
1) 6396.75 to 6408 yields -0.15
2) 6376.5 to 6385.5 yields -0.02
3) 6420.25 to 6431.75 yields -0.09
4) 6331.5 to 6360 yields -0.17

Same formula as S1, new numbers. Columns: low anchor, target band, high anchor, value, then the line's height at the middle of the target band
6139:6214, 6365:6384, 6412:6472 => -0.78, 13.3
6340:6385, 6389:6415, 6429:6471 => -1.30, 14.1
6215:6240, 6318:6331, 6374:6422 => -0.85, 13.6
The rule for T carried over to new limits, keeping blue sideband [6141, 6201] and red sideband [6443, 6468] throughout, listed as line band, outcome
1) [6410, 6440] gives -2.4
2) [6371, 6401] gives -2.8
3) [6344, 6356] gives -2.1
